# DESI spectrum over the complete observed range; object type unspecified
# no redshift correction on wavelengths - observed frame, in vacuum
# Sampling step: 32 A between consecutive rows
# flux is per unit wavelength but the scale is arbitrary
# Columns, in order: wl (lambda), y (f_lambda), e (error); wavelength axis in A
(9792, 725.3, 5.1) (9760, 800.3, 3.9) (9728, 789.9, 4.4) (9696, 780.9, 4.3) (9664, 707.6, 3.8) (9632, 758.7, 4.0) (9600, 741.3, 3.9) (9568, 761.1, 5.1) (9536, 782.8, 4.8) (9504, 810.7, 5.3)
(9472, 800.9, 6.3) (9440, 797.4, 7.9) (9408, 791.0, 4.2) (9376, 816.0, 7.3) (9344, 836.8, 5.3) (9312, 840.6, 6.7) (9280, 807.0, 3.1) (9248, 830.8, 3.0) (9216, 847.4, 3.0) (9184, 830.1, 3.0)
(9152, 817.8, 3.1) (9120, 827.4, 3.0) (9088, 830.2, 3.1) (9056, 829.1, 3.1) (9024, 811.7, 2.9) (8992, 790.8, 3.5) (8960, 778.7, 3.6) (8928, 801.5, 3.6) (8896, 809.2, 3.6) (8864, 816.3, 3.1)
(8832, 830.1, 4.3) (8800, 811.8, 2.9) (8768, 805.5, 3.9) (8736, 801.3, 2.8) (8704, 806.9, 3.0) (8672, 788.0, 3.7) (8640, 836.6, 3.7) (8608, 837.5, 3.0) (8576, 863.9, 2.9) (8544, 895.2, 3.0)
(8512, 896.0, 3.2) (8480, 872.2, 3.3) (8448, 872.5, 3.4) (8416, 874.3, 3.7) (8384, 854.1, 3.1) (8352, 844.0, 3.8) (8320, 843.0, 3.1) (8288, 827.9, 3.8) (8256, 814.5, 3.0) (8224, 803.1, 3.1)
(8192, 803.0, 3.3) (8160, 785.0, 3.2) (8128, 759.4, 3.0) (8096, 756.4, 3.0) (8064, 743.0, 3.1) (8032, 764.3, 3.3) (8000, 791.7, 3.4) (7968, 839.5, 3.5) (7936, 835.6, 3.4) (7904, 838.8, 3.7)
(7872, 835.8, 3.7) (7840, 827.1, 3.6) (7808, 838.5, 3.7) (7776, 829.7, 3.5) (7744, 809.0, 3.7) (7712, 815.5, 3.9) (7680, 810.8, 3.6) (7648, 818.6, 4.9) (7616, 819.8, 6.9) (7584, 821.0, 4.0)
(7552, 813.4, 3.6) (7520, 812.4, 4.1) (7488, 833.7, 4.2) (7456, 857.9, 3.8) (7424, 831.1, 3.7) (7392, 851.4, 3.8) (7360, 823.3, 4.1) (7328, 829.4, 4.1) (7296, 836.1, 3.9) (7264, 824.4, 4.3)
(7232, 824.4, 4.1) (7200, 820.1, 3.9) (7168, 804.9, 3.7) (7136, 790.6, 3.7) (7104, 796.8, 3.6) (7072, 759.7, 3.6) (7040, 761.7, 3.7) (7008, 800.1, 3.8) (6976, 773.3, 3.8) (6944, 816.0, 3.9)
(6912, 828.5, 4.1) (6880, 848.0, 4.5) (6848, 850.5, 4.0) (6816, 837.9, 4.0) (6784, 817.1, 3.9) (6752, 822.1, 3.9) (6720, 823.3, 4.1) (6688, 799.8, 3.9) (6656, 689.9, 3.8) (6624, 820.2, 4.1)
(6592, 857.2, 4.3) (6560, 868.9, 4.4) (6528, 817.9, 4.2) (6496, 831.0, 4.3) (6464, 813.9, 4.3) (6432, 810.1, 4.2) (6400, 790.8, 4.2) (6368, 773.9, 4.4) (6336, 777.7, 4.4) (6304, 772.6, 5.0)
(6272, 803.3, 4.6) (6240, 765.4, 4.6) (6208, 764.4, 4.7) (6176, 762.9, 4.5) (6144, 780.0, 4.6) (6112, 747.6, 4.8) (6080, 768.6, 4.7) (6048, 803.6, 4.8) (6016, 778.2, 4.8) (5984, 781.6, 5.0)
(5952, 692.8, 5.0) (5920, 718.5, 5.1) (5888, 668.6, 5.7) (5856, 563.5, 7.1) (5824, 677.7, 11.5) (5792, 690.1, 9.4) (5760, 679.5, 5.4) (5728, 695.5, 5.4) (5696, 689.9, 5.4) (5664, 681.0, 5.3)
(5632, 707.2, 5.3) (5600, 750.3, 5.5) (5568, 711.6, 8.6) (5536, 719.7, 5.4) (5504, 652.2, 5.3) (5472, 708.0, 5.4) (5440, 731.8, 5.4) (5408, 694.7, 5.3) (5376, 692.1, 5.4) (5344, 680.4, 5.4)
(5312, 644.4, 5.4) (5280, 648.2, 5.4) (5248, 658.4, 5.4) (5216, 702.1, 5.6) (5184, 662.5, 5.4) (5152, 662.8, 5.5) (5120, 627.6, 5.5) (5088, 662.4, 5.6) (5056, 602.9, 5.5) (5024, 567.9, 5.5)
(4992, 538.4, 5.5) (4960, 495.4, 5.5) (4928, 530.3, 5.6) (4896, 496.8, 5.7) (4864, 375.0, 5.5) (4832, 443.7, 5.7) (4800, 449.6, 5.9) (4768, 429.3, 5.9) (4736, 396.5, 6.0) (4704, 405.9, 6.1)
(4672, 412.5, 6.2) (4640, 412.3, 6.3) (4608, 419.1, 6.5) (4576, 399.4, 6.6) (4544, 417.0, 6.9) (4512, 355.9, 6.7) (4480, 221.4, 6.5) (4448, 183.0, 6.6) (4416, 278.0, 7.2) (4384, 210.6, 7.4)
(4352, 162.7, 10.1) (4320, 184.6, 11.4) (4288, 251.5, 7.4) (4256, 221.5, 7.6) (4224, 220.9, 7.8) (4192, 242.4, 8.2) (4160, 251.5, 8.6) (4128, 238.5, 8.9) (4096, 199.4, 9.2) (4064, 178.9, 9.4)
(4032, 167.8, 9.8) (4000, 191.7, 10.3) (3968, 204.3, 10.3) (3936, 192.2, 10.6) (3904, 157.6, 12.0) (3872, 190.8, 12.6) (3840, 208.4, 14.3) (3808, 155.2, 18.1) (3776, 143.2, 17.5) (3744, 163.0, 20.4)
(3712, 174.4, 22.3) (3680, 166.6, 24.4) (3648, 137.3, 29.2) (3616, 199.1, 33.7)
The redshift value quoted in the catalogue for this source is 0.13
